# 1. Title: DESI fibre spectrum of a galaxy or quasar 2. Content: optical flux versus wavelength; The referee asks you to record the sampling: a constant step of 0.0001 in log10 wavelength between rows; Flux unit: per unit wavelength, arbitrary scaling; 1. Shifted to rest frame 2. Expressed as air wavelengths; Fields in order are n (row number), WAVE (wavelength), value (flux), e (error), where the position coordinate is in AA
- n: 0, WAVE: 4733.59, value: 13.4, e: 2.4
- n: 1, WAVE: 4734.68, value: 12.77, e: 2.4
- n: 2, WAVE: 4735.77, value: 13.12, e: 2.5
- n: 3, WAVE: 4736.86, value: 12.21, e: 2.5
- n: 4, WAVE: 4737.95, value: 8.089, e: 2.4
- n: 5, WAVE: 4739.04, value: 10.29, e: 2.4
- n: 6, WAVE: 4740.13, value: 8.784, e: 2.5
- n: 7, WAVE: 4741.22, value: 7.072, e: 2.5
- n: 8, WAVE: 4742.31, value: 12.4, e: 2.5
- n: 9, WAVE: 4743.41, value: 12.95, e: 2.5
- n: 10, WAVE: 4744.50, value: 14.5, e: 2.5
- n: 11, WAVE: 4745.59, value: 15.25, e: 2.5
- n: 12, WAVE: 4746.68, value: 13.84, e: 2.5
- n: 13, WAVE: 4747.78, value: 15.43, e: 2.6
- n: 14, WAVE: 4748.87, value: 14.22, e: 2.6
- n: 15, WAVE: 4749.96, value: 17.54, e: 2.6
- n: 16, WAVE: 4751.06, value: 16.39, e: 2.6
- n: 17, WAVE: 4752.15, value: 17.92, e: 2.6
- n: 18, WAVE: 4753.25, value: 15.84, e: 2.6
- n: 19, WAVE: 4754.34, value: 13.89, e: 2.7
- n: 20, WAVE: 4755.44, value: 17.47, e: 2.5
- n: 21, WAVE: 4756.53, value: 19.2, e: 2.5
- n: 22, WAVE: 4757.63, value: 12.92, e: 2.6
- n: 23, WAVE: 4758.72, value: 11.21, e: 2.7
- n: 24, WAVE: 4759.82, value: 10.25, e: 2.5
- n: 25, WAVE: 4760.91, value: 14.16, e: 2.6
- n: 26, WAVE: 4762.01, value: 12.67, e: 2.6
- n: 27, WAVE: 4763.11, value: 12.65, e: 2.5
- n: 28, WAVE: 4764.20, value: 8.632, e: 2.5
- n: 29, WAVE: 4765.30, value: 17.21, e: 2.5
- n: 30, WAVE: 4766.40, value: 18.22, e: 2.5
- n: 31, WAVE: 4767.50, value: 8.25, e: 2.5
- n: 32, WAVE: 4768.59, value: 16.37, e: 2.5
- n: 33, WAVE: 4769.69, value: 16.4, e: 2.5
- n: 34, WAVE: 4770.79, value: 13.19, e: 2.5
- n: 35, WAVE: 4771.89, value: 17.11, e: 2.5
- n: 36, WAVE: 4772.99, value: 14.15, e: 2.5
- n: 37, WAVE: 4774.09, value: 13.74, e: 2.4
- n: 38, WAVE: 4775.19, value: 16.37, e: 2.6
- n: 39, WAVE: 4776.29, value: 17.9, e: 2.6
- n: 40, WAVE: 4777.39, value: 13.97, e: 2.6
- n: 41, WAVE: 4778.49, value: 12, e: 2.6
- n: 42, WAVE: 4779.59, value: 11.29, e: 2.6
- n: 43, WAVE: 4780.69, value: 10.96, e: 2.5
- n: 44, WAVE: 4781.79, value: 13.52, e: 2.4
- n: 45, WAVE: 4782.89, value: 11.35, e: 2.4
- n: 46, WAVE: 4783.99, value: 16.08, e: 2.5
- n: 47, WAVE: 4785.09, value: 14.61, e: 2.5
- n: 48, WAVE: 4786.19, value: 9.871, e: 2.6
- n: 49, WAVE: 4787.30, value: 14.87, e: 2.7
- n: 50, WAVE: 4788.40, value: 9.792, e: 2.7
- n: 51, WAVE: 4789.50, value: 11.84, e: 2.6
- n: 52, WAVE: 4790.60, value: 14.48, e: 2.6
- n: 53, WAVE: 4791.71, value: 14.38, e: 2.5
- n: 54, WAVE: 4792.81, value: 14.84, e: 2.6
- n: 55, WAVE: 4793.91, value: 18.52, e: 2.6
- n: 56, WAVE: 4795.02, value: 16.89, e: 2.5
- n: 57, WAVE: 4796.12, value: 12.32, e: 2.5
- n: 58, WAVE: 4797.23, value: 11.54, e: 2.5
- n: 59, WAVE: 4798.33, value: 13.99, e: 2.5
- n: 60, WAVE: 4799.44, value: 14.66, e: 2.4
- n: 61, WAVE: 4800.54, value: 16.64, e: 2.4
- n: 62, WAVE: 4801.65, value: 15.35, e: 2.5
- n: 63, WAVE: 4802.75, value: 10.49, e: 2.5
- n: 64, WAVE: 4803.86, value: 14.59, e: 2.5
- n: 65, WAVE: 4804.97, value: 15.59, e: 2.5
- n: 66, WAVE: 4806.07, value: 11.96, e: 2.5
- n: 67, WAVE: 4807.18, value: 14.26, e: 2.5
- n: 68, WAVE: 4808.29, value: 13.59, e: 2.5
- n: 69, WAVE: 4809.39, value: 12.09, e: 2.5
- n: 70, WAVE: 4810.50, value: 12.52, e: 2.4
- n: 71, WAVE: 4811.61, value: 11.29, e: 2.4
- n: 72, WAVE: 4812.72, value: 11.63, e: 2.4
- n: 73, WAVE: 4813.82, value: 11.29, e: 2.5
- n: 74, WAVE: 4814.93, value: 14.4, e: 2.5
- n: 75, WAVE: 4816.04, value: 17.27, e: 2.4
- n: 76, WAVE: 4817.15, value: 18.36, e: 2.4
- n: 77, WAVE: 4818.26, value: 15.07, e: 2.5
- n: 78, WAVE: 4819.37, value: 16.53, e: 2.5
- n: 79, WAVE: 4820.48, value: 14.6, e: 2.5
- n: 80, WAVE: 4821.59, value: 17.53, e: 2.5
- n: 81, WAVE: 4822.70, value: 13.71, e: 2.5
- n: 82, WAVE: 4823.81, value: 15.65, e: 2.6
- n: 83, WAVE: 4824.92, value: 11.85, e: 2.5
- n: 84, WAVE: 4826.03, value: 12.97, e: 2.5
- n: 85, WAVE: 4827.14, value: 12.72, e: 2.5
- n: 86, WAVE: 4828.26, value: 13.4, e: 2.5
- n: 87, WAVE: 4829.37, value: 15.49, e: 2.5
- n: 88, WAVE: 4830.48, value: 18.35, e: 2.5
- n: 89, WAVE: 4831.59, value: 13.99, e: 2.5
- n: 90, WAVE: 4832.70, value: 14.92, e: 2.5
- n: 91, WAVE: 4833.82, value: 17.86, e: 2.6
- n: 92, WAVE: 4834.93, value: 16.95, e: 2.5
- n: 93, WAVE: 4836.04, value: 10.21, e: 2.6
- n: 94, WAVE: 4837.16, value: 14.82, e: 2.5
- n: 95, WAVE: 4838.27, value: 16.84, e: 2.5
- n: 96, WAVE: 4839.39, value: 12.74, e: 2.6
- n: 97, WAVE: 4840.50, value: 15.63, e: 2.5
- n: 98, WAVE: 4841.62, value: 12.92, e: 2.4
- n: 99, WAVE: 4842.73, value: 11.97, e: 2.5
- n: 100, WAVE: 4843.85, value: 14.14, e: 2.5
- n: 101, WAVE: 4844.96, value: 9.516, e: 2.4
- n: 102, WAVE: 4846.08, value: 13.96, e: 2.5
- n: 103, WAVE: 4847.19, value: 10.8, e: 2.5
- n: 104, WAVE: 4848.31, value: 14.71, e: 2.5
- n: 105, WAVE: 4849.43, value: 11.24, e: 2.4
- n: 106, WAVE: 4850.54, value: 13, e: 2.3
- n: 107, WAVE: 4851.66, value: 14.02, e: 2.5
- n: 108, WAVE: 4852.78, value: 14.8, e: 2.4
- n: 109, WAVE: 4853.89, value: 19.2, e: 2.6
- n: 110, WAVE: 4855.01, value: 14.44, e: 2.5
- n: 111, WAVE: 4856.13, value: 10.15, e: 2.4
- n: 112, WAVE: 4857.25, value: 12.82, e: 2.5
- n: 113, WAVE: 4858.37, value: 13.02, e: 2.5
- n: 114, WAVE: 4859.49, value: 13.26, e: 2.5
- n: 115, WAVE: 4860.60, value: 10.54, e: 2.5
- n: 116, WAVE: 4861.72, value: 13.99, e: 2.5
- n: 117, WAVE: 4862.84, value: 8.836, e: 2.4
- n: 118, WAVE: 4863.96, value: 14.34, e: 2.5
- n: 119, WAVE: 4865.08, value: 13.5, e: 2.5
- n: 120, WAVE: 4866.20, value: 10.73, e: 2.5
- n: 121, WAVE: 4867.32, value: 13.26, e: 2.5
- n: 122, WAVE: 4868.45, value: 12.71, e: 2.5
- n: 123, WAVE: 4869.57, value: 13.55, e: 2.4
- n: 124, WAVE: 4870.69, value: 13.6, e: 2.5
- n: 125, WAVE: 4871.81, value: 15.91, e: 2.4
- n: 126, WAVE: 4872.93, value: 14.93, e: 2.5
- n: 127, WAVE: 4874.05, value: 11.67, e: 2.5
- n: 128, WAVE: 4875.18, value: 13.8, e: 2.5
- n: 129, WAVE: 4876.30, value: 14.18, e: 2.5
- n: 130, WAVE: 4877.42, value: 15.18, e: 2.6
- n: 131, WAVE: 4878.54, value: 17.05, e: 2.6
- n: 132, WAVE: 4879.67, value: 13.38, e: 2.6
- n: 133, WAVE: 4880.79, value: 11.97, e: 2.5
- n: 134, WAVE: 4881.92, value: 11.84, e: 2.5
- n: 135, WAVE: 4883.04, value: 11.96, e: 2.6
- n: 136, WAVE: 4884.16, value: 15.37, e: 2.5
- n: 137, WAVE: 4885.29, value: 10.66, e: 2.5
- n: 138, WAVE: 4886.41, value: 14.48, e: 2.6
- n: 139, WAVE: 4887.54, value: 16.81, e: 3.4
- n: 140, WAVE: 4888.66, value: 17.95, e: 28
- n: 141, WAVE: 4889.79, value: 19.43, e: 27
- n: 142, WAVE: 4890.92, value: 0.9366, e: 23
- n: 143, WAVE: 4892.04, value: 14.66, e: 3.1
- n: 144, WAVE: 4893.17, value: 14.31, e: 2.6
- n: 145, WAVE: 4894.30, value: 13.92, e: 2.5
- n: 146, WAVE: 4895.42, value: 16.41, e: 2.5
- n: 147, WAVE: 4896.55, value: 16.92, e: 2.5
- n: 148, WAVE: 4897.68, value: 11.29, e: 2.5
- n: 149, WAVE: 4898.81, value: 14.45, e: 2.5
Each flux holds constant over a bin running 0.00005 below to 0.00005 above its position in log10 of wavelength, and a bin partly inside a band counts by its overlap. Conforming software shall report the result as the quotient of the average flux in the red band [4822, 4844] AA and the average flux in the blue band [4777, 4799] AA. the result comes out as 1.08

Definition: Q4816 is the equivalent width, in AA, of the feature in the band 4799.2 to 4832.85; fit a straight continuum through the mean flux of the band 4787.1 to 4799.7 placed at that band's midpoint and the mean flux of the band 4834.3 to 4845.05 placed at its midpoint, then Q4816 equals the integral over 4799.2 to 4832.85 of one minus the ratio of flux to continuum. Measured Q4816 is -0.95 AA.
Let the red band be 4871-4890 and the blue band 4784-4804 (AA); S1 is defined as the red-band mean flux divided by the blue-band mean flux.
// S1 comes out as 1.0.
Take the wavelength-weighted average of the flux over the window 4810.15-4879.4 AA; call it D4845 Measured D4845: 13.9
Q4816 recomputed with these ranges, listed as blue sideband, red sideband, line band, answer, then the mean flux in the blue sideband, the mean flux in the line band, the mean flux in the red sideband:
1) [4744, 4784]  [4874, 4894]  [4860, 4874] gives 0.9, 14.4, 13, 13.7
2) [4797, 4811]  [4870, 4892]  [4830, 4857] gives -0.6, 13.7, 14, 13.8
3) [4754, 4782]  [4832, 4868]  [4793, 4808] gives -0.7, 14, 14.4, 13.4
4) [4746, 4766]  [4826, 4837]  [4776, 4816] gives 3.2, 14.6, 13.5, 14.8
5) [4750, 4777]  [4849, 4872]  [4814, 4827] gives -1.2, 14.7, 15.1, 13.2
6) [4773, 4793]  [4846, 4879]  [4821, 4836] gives -1.6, 13.4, 14.9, 13.4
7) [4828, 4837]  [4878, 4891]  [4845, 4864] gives 2.2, 15.2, 13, 13.9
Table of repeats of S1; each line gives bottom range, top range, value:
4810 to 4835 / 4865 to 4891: 0.94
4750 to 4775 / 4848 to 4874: 0.91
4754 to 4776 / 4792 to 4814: 0.97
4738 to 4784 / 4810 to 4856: 1.03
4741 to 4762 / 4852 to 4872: 0.92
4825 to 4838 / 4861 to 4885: 0.91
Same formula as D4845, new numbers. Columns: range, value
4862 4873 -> 13.1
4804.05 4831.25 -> 14.3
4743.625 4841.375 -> 14.3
